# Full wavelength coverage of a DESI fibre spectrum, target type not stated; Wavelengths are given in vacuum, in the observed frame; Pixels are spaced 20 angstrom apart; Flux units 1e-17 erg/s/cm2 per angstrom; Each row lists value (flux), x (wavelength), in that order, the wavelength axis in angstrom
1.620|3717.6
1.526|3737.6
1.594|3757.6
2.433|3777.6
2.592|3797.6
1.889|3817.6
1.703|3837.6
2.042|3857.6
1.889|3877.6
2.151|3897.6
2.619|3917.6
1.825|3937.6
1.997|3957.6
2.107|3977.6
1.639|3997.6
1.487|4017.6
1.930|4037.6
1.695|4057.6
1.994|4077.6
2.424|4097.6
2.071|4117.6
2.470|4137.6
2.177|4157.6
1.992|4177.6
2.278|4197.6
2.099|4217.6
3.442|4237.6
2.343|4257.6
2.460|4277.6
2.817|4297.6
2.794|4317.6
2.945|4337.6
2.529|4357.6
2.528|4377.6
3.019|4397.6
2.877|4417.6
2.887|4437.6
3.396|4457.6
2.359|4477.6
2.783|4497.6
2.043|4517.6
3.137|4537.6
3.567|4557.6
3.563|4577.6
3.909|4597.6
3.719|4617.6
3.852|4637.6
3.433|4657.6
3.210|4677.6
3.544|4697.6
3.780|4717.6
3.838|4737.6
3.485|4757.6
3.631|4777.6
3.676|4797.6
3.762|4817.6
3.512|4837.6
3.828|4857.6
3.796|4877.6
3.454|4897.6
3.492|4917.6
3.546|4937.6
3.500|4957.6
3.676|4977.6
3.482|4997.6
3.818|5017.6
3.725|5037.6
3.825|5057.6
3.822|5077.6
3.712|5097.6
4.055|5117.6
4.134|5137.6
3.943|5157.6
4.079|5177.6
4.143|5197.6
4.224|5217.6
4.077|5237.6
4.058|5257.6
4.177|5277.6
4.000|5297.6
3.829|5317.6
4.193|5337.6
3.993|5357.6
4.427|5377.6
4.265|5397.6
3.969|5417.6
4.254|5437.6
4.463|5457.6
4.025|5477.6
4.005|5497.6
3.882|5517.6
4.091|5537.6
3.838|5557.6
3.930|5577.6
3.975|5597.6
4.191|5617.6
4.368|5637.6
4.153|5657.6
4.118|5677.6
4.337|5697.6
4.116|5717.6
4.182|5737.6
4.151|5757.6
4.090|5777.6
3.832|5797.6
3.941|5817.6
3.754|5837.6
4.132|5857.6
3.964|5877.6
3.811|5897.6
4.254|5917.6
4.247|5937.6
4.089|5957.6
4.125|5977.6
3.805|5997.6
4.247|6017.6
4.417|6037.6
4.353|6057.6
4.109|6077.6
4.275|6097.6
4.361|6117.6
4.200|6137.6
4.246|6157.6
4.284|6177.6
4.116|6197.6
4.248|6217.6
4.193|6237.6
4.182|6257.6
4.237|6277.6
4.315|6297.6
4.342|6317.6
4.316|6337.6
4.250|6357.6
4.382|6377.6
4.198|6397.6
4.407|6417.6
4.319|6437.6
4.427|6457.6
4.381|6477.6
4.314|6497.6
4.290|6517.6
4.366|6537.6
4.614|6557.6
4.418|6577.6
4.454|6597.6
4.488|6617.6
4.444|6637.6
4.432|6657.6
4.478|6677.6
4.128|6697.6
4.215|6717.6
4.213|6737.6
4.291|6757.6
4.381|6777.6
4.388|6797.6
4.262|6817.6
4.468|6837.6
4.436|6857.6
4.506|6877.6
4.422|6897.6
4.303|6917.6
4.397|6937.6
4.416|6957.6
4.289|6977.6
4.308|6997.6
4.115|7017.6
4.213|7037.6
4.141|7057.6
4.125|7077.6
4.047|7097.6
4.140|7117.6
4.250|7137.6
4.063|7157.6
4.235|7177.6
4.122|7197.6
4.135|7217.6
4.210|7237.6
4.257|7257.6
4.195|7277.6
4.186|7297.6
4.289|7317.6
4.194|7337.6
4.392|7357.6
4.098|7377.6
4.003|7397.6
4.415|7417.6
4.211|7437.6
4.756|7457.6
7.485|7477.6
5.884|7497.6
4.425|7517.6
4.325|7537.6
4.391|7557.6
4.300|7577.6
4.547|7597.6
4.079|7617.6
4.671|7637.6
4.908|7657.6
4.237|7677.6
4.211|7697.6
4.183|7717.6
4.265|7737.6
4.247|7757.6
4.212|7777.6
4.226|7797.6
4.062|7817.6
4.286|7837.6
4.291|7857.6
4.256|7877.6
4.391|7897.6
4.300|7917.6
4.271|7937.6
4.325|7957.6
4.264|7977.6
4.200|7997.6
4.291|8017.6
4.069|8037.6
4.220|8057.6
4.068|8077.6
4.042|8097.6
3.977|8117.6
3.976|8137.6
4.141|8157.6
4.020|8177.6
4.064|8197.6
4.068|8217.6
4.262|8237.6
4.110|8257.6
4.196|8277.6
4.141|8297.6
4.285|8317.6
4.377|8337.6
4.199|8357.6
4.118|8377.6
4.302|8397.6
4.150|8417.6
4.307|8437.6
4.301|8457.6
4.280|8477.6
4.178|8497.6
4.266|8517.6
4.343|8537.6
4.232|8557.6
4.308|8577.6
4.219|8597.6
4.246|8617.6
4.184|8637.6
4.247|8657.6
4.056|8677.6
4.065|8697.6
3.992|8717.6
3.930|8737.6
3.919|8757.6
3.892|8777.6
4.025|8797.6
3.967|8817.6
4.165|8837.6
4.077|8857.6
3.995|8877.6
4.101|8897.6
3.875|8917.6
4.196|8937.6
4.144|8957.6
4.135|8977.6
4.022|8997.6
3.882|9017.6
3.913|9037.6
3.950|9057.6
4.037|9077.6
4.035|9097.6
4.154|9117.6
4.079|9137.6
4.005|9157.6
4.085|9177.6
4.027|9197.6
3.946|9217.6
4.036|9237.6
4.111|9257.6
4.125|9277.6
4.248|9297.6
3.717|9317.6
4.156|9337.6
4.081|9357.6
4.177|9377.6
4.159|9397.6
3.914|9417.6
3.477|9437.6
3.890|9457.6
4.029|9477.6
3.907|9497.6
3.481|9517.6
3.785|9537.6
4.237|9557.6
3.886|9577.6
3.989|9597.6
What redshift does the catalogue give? 0.14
